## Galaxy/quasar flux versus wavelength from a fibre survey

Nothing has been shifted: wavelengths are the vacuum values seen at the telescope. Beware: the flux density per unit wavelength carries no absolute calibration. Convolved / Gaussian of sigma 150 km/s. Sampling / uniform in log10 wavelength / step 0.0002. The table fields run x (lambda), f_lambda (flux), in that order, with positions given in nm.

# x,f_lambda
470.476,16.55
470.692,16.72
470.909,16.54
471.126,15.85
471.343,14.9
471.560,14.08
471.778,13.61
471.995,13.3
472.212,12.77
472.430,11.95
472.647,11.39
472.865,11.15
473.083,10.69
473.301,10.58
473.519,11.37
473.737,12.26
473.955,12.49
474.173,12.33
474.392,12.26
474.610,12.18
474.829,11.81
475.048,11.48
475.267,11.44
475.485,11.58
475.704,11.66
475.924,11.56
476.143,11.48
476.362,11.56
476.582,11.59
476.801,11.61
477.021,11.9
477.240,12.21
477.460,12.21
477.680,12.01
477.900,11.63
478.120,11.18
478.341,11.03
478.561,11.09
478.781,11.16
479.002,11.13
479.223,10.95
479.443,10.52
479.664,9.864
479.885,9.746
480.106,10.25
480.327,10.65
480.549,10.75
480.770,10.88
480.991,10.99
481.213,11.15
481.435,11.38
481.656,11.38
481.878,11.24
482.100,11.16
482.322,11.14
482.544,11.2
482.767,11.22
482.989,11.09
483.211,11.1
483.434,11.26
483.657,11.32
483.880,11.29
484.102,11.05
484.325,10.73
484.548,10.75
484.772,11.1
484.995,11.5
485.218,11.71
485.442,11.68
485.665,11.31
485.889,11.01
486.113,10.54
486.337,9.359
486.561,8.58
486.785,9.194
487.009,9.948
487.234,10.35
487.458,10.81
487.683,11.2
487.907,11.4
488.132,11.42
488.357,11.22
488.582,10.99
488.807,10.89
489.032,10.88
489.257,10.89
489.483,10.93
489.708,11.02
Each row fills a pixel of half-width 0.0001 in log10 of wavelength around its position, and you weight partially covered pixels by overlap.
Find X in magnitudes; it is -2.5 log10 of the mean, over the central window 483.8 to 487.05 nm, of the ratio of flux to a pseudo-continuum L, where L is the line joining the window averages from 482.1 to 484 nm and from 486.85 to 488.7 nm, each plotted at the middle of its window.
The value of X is 0.04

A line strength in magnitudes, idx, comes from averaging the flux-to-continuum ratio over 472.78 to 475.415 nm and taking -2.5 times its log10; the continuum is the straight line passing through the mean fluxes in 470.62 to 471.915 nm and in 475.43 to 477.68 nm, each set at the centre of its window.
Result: 0.14 mag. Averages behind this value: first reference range 15.2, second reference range 11.8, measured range 11.7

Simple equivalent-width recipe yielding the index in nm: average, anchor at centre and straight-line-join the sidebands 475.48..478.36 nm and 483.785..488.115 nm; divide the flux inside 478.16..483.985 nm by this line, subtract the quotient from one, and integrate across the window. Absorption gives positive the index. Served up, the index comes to 0.141 nm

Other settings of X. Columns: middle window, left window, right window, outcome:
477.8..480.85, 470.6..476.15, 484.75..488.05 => 0.09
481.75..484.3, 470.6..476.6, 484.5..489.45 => 0.01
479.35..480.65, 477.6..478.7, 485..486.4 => 0.10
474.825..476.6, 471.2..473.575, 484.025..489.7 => 0.04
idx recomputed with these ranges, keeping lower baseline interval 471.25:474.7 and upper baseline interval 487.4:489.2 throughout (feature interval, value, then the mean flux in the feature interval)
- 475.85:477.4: 0.028 mag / 11.7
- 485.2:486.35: 0.030 mag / 11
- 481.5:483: 0.035 mag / 11.2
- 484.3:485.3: 0.020 mag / 11.2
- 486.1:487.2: 0.184 mag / 9.49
